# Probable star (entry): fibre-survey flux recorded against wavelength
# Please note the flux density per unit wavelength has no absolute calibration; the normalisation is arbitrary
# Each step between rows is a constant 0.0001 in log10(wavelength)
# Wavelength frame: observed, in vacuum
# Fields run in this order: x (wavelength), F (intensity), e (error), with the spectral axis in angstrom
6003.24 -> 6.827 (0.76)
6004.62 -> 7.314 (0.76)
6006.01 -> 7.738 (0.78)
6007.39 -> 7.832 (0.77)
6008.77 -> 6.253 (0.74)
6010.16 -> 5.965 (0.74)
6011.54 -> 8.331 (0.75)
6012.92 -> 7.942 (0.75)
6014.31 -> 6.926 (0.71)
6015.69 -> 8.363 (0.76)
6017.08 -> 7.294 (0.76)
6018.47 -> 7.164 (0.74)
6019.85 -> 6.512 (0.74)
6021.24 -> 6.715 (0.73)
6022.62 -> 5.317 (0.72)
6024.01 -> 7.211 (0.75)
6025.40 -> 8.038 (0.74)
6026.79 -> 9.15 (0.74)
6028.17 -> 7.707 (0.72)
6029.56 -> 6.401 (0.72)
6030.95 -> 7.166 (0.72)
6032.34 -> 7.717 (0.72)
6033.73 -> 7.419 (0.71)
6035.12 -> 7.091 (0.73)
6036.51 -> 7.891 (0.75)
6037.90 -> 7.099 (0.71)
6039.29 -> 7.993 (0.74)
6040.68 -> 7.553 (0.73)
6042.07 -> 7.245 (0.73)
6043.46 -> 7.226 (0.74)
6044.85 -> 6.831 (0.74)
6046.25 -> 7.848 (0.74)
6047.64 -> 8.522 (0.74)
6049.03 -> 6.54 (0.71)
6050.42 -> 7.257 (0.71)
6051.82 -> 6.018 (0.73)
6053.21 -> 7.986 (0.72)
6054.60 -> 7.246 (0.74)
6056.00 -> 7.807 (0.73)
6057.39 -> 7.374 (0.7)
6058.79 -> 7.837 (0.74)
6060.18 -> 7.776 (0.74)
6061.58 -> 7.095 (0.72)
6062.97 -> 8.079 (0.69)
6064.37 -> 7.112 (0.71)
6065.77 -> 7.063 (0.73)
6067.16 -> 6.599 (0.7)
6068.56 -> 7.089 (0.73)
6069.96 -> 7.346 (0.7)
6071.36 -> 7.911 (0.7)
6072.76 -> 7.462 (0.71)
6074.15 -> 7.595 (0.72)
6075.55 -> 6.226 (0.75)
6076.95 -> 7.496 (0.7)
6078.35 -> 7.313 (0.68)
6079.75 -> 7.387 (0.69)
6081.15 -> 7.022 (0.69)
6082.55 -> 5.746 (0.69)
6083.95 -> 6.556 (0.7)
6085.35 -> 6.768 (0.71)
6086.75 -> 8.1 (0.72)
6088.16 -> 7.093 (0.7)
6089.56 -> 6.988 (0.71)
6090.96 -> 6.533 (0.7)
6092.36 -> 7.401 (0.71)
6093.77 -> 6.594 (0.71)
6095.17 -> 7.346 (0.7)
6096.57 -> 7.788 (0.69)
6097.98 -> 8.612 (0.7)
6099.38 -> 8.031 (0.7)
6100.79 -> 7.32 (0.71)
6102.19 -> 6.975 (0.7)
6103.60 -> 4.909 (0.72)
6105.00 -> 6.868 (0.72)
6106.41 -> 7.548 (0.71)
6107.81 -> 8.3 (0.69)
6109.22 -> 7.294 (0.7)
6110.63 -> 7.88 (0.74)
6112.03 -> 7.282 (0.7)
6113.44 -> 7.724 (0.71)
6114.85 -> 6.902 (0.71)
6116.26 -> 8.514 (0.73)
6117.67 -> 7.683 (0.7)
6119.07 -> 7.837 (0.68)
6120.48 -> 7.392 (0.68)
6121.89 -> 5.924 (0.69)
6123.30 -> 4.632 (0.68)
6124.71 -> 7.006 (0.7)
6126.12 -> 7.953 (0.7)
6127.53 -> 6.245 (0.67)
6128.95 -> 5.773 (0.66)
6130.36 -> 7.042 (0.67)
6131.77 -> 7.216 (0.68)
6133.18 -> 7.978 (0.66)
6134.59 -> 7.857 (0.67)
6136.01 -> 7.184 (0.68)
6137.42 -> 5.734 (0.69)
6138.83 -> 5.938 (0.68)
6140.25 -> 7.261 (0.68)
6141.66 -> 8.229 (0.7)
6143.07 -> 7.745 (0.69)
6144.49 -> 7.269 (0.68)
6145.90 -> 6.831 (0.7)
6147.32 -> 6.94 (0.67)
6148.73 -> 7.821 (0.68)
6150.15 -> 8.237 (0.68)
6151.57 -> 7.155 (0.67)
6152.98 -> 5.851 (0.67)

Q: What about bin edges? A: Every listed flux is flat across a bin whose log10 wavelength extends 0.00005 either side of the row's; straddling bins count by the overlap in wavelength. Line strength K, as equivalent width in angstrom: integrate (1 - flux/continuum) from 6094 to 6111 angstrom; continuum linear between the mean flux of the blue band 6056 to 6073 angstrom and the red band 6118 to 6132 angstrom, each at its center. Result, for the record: -1.0 angstrom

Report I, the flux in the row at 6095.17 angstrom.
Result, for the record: 7.346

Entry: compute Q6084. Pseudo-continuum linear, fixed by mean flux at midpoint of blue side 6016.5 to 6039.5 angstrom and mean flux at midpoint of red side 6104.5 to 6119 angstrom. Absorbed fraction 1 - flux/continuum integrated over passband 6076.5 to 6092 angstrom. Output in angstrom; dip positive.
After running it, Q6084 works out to 1.0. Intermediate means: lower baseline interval 7.27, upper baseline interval 7.62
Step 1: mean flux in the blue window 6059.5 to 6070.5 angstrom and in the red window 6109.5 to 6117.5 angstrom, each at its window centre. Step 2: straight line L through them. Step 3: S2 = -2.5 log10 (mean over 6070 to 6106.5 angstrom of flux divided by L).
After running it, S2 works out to 0.05 mag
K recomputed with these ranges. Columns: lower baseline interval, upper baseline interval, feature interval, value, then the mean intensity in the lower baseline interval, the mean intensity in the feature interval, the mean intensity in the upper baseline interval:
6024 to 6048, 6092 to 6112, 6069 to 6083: 0.48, 7.56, 7.17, 7.34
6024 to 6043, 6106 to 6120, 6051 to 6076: 0.94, 7.56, 7.32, 7.7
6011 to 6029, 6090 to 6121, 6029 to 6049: 0.03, 7.42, 7.41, 7.4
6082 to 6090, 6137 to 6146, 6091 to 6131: -1.12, 6.89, 7.16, 7.06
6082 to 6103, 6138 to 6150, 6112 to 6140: 1.01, 7.19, 6.99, 7.29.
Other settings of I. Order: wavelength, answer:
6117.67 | 7.683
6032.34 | 7.717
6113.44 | 7.724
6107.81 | 8.3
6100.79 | 7.32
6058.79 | 7.837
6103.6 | 4.909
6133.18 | 7.978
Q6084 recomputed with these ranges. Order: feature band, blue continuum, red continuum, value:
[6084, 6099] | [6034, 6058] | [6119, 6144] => -0.35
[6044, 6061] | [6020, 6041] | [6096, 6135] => -0.25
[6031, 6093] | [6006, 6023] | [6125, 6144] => -1.51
